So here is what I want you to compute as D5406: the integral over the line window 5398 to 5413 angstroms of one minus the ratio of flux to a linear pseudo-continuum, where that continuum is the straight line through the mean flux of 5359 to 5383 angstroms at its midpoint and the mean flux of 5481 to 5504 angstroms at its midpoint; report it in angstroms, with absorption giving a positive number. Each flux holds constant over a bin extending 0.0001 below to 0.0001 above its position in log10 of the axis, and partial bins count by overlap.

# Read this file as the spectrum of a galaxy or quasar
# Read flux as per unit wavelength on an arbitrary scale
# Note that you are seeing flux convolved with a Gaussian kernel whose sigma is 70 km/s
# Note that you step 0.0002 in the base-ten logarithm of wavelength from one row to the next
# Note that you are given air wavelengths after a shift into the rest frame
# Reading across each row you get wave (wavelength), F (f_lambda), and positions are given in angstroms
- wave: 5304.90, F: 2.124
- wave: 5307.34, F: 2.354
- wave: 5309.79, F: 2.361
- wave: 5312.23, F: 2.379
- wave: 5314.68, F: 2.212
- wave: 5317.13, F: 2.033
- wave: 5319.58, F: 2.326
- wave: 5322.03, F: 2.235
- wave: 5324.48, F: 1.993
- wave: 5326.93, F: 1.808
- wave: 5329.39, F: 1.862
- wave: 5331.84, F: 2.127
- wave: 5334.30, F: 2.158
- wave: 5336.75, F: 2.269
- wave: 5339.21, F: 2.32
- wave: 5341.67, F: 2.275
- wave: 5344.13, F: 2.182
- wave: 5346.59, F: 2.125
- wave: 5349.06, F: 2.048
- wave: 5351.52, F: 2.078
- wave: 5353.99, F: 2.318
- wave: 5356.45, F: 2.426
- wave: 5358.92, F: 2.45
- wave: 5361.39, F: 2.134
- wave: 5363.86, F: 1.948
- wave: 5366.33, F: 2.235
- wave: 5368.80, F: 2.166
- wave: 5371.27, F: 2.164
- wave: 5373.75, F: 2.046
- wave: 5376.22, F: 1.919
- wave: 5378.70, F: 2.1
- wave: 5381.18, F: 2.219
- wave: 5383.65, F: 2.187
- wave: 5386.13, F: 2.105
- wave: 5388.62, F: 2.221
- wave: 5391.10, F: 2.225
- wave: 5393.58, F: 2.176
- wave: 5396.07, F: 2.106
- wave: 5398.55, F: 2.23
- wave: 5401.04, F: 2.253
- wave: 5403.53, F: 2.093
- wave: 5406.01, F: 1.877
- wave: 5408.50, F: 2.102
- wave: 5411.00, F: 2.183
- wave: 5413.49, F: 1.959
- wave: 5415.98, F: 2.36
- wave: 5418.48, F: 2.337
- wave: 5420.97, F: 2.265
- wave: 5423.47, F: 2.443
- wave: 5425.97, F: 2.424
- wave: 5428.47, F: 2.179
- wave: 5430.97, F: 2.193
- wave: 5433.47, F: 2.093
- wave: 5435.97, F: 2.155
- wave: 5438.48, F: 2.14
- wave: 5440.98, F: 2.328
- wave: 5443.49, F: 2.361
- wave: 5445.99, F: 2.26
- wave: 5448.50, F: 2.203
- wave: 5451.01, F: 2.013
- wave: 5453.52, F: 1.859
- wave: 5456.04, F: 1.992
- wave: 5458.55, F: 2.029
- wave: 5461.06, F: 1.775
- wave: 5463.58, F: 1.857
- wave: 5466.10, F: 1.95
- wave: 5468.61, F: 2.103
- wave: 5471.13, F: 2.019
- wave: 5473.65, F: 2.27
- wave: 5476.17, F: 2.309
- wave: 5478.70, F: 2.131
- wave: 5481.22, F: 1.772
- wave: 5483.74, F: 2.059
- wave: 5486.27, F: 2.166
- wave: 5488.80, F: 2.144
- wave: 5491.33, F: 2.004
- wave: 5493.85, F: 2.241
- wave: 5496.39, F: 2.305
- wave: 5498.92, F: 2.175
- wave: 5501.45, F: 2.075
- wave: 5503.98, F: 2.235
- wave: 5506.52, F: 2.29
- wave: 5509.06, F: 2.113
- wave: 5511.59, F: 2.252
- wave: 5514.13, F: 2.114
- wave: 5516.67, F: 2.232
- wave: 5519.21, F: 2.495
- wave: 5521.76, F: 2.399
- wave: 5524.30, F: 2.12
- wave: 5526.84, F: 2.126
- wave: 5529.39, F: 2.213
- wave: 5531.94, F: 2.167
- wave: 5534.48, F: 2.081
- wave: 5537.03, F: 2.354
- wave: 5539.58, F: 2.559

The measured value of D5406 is 0.1 angstroms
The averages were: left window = 2.12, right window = 2.13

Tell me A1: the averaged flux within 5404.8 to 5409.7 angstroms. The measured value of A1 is 1.99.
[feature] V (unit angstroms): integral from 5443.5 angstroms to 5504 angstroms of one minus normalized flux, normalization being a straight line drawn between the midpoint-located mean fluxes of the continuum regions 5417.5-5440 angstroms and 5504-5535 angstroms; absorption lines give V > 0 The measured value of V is 4.1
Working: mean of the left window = 2.25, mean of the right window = 2.22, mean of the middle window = 2.08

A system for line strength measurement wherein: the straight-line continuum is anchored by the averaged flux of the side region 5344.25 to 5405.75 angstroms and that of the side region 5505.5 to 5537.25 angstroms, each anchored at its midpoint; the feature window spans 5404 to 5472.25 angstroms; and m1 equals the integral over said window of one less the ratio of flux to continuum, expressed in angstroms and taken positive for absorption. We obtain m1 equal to 1.9 angstroms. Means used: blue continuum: 2.16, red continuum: 2.22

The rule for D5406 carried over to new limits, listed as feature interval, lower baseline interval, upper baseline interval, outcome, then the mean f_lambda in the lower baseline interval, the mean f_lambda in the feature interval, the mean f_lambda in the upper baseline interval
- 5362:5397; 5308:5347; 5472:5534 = 0.7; 2.17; 2.13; 2.18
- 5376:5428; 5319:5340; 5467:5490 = -1.9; 2.11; 2.19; 2.11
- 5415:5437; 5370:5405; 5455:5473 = -2.3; 2.14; 2.27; 1.97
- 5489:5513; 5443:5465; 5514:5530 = 0.0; 2.03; 2.19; 2.25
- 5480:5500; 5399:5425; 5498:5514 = 0.7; 2.19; 2.11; 2.19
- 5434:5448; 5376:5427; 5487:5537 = -0.3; 2.18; 2.24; 2.2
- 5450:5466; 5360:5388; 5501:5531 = 1.9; 2.12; 1.92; 2.23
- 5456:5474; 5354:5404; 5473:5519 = 1.5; 2.17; 1.99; 2.17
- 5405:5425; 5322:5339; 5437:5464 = -1.2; 2.07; 2.2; 2.08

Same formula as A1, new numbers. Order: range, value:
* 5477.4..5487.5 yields 2.03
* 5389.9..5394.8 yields 2.2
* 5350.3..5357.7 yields 2.27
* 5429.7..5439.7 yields 2.15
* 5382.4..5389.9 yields 2.17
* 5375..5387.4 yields 2.11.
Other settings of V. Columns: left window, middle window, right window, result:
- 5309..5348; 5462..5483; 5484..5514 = 1.2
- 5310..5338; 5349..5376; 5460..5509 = -0.6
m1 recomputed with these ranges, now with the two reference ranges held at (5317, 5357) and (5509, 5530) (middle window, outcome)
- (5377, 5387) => 0.1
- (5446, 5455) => 0.6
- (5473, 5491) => 0.9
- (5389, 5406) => 0.1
